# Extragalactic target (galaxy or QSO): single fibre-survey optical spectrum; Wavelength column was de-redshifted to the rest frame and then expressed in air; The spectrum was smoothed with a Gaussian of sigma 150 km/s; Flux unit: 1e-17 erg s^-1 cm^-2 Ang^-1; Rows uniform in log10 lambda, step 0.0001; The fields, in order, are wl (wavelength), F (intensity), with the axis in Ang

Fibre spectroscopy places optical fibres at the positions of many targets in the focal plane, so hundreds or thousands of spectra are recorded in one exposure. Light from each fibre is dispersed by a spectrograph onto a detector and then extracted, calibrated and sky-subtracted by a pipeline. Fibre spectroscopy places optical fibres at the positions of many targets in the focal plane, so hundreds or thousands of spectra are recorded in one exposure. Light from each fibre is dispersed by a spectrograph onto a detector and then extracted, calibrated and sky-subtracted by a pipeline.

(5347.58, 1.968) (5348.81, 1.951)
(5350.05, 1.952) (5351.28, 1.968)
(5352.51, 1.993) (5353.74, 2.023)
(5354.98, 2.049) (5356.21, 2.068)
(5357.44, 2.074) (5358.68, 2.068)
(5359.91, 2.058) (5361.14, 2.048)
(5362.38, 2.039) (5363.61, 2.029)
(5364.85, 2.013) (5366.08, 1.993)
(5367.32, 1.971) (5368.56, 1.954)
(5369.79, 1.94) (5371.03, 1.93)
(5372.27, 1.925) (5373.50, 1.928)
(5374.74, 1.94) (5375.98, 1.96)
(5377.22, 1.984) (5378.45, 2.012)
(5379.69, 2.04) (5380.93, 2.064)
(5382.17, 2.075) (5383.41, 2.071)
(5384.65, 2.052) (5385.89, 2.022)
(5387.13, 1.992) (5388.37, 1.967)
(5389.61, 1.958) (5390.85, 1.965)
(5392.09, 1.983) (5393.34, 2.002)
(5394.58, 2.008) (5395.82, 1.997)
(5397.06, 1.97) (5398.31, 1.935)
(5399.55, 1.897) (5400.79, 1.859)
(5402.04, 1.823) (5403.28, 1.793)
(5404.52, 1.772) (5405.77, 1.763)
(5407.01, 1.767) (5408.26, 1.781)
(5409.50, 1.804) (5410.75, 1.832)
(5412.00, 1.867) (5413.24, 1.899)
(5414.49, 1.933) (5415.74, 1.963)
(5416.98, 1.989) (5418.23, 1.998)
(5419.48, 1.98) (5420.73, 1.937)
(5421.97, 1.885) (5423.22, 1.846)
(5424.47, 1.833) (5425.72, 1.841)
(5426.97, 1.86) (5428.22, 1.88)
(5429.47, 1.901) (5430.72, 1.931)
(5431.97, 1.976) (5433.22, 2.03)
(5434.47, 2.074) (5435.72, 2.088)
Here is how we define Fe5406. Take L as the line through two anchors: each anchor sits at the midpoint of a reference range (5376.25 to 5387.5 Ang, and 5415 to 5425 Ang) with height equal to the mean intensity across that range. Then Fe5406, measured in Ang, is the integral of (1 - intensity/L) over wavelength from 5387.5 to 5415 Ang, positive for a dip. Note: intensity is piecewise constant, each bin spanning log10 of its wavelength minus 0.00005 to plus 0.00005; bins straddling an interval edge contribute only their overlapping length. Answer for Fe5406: 1.27 Ang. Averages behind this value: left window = 2.03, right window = 1.93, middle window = 1.89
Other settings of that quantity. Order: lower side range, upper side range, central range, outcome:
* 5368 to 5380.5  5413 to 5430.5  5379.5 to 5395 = -0.52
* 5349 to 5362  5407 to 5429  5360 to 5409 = 0.17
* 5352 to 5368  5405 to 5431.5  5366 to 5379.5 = 0.27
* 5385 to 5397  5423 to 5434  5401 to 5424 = 0.85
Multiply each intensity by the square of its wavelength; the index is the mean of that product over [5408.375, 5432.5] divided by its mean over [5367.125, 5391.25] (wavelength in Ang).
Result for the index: 1.0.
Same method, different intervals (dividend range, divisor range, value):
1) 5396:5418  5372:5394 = 0.94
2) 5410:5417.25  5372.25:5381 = 0.98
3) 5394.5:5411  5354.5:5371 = 0.93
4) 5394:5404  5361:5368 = 0.96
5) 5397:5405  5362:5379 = 0.95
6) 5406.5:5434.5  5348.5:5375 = 0.97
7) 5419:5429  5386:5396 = 0.96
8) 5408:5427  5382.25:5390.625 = 0.95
